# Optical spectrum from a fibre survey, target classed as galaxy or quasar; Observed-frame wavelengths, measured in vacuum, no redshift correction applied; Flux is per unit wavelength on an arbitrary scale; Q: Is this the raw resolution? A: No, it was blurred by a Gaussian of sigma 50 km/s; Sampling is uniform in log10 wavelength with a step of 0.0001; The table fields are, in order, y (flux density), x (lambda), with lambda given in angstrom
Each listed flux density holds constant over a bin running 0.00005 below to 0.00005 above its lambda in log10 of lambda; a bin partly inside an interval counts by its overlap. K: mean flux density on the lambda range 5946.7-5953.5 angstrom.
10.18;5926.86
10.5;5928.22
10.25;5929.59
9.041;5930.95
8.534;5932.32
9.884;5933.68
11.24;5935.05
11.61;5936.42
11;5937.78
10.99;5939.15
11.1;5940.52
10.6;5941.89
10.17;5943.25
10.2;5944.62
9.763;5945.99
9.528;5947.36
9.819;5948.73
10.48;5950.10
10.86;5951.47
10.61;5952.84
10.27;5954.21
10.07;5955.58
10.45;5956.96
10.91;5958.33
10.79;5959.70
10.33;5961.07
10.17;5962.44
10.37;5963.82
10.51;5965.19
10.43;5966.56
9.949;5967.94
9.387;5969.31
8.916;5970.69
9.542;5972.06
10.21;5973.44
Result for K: 10.3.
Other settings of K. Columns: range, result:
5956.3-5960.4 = 10.7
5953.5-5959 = 10.4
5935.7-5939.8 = 11.2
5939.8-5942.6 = 10.9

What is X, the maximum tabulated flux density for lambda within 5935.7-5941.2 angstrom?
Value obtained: 11.61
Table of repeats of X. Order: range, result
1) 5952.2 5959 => 10.91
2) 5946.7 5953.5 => 10.86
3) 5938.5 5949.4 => 11.1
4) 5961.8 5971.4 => 10.51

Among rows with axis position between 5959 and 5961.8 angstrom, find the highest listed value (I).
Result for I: 10.79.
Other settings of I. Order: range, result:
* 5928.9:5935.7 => 11.24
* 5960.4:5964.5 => 10.37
